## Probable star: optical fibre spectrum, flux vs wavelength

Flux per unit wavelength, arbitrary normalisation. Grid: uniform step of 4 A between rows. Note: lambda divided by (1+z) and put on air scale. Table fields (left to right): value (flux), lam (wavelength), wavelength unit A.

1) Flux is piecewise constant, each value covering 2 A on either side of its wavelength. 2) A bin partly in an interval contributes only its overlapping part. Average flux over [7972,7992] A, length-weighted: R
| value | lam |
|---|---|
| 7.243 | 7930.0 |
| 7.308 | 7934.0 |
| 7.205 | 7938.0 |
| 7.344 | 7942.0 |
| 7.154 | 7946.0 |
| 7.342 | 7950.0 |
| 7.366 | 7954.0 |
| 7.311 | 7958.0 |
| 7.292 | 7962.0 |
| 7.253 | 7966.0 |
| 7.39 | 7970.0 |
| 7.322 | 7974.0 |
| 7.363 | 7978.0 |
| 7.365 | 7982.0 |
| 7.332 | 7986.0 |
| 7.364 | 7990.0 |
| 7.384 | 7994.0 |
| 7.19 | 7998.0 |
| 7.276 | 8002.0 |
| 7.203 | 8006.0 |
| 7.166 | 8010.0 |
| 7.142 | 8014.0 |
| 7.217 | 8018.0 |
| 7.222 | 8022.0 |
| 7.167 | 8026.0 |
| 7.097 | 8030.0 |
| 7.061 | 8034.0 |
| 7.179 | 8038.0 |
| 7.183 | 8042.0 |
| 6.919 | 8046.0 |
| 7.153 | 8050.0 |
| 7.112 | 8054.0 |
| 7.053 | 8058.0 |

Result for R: 7.35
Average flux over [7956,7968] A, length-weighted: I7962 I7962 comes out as 7.29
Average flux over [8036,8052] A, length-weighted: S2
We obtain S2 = 7.11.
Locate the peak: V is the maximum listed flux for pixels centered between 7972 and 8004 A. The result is 7.384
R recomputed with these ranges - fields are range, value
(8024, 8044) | 7.14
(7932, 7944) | 7.29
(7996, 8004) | 7.23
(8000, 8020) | 7.2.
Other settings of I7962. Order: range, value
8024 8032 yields 7.13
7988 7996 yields 7.37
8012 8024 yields 7.19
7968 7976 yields 7.36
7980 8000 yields 7.33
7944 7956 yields 7.29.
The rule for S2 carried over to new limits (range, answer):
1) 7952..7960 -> 7.34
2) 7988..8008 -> 7.28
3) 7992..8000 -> 7.29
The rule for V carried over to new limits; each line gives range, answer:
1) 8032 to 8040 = 7.179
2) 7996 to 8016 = 7.276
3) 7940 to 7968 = 7.366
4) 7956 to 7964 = 7.311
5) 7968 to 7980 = 7.39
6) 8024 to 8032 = 7.167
